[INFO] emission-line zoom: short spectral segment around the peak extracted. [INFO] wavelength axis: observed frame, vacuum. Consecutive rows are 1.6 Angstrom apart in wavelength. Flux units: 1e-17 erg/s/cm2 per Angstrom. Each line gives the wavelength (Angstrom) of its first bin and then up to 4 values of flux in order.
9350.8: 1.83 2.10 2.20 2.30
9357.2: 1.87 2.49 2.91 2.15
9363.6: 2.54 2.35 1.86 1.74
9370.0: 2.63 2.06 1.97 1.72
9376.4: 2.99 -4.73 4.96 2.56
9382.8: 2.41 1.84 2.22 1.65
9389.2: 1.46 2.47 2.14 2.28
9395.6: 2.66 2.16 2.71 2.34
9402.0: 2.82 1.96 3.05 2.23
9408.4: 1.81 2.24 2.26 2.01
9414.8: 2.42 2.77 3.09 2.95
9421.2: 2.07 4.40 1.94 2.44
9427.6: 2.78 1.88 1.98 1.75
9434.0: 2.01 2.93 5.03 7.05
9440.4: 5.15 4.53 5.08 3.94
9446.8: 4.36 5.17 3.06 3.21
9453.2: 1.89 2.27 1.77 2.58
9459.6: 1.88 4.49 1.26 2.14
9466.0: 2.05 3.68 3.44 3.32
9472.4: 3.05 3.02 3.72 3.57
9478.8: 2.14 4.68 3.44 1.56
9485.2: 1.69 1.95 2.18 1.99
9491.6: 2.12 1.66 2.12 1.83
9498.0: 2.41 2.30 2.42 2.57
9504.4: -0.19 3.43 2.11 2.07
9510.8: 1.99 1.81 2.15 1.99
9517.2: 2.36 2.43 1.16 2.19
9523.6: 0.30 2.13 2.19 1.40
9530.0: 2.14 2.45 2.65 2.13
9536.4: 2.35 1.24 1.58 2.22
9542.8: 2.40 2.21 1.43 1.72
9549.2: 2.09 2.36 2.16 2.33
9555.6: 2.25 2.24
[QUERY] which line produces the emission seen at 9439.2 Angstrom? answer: Halpha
